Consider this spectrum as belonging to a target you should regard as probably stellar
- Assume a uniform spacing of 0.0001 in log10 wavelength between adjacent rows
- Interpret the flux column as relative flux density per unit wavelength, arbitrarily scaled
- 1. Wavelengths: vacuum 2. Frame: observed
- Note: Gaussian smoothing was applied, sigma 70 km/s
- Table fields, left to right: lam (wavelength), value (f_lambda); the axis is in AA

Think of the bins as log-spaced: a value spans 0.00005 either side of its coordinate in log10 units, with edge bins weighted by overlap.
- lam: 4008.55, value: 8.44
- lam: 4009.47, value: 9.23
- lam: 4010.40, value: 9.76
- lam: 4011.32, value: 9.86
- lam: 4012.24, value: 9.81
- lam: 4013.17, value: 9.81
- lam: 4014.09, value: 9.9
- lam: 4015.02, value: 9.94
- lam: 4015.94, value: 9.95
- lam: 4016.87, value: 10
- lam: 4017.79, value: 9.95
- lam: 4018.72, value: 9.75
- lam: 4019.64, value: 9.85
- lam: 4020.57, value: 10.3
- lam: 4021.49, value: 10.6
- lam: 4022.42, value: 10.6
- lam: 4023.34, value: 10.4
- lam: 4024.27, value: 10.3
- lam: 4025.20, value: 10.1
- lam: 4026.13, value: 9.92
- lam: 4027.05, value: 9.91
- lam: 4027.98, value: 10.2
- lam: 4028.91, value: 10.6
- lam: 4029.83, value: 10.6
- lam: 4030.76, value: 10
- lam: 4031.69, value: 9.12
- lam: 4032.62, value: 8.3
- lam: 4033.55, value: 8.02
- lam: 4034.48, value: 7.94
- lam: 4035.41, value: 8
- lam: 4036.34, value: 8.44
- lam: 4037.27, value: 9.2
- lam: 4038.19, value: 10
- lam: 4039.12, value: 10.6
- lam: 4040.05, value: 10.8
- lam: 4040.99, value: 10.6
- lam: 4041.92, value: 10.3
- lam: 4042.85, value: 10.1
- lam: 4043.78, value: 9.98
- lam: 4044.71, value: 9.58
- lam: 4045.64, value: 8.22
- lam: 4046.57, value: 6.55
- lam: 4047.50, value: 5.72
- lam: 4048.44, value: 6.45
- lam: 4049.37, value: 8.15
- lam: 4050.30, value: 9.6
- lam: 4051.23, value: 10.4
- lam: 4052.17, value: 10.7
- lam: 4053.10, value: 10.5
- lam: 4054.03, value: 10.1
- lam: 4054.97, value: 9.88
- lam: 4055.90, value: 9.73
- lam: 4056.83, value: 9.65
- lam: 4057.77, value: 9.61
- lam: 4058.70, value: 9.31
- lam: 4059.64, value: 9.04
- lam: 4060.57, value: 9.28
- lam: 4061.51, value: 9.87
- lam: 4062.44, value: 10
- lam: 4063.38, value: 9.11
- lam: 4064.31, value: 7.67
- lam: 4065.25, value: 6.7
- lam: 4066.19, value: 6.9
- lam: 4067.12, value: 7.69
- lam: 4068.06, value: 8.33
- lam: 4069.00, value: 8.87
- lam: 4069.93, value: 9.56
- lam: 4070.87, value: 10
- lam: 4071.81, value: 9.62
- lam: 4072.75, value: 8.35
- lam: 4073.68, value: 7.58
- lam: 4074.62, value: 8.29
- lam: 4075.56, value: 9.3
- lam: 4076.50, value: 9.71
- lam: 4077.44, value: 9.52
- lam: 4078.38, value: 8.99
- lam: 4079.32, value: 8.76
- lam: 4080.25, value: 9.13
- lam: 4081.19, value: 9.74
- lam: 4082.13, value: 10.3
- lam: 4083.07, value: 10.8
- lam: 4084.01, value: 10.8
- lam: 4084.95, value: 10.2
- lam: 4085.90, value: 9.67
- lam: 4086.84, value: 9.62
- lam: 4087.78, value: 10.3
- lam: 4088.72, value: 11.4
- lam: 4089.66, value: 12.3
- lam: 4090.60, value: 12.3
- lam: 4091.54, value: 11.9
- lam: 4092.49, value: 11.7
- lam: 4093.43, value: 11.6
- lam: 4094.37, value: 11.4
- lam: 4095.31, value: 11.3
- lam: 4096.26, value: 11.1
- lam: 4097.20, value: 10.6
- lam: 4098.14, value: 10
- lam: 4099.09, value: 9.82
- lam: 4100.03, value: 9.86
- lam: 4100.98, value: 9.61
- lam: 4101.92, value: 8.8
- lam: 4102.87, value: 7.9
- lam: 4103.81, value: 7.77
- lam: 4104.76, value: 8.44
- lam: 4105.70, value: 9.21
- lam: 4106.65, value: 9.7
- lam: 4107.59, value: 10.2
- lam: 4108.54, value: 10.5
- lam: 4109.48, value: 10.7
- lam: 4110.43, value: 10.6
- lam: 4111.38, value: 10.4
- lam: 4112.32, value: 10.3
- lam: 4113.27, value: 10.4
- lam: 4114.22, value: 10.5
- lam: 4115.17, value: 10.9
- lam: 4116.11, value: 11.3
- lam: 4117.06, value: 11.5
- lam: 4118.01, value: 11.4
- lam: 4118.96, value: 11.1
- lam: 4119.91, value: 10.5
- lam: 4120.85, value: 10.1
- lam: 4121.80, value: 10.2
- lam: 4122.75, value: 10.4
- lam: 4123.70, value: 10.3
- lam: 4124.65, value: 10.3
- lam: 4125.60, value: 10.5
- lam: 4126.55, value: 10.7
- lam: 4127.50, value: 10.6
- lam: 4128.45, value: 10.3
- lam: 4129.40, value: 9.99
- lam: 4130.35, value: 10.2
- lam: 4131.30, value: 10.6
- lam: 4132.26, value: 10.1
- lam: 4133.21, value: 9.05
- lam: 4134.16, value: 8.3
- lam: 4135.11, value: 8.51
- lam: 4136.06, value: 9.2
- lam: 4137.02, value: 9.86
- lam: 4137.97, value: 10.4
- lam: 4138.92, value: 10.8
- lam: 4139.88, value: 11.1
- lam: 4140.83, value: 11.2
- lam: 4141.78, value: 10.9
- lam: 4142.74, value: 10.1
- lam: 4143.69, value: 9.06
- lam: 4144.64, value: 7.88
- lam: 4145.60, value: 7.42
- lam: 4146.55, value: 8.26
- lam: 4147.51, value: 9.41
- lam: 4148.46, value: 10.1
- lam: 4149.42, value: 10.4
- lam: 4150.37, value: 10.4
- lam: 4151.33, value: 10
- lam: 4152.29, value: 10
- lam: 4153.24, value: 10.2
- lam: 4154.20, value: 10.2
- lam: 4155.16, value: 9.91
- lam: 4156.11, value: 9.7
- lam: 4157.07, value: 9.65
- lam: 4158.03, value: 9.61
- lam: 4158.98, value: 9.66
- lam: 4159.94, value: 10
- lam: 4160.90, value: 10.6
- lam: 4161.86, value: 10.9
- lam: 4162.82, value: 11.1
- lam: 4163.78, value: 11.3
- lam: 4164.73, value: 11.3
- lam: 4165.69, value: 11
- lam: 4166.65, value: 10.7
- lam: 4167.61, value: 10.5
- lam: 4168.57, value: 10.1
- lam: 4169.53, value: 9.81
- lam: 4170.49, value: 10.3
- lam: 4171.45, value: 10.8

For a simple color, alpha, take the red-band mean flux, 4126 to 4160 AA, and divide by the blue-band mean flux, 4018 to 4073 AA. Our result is 1.05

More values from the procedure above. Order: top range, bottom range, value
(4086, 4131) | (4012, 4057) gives 1.09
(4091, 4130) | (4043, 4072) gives 1.16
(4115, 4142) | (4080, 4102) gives 0.97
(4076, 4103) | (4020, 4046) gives 1.06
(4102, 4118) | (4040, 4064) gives 1.08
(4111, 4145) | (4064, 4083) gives 1.17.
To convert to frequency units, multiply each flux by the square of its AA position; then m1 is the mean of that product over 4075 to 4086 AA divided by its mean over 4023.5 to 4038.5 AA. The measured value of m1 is 1.06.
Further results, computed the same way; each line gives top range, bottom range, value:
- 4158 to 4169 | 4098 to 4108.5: 1.18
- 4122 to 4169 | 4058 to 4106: 1.08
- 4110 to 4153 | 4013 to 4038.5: 1.10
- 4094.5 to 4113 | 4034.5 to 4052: 1.12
